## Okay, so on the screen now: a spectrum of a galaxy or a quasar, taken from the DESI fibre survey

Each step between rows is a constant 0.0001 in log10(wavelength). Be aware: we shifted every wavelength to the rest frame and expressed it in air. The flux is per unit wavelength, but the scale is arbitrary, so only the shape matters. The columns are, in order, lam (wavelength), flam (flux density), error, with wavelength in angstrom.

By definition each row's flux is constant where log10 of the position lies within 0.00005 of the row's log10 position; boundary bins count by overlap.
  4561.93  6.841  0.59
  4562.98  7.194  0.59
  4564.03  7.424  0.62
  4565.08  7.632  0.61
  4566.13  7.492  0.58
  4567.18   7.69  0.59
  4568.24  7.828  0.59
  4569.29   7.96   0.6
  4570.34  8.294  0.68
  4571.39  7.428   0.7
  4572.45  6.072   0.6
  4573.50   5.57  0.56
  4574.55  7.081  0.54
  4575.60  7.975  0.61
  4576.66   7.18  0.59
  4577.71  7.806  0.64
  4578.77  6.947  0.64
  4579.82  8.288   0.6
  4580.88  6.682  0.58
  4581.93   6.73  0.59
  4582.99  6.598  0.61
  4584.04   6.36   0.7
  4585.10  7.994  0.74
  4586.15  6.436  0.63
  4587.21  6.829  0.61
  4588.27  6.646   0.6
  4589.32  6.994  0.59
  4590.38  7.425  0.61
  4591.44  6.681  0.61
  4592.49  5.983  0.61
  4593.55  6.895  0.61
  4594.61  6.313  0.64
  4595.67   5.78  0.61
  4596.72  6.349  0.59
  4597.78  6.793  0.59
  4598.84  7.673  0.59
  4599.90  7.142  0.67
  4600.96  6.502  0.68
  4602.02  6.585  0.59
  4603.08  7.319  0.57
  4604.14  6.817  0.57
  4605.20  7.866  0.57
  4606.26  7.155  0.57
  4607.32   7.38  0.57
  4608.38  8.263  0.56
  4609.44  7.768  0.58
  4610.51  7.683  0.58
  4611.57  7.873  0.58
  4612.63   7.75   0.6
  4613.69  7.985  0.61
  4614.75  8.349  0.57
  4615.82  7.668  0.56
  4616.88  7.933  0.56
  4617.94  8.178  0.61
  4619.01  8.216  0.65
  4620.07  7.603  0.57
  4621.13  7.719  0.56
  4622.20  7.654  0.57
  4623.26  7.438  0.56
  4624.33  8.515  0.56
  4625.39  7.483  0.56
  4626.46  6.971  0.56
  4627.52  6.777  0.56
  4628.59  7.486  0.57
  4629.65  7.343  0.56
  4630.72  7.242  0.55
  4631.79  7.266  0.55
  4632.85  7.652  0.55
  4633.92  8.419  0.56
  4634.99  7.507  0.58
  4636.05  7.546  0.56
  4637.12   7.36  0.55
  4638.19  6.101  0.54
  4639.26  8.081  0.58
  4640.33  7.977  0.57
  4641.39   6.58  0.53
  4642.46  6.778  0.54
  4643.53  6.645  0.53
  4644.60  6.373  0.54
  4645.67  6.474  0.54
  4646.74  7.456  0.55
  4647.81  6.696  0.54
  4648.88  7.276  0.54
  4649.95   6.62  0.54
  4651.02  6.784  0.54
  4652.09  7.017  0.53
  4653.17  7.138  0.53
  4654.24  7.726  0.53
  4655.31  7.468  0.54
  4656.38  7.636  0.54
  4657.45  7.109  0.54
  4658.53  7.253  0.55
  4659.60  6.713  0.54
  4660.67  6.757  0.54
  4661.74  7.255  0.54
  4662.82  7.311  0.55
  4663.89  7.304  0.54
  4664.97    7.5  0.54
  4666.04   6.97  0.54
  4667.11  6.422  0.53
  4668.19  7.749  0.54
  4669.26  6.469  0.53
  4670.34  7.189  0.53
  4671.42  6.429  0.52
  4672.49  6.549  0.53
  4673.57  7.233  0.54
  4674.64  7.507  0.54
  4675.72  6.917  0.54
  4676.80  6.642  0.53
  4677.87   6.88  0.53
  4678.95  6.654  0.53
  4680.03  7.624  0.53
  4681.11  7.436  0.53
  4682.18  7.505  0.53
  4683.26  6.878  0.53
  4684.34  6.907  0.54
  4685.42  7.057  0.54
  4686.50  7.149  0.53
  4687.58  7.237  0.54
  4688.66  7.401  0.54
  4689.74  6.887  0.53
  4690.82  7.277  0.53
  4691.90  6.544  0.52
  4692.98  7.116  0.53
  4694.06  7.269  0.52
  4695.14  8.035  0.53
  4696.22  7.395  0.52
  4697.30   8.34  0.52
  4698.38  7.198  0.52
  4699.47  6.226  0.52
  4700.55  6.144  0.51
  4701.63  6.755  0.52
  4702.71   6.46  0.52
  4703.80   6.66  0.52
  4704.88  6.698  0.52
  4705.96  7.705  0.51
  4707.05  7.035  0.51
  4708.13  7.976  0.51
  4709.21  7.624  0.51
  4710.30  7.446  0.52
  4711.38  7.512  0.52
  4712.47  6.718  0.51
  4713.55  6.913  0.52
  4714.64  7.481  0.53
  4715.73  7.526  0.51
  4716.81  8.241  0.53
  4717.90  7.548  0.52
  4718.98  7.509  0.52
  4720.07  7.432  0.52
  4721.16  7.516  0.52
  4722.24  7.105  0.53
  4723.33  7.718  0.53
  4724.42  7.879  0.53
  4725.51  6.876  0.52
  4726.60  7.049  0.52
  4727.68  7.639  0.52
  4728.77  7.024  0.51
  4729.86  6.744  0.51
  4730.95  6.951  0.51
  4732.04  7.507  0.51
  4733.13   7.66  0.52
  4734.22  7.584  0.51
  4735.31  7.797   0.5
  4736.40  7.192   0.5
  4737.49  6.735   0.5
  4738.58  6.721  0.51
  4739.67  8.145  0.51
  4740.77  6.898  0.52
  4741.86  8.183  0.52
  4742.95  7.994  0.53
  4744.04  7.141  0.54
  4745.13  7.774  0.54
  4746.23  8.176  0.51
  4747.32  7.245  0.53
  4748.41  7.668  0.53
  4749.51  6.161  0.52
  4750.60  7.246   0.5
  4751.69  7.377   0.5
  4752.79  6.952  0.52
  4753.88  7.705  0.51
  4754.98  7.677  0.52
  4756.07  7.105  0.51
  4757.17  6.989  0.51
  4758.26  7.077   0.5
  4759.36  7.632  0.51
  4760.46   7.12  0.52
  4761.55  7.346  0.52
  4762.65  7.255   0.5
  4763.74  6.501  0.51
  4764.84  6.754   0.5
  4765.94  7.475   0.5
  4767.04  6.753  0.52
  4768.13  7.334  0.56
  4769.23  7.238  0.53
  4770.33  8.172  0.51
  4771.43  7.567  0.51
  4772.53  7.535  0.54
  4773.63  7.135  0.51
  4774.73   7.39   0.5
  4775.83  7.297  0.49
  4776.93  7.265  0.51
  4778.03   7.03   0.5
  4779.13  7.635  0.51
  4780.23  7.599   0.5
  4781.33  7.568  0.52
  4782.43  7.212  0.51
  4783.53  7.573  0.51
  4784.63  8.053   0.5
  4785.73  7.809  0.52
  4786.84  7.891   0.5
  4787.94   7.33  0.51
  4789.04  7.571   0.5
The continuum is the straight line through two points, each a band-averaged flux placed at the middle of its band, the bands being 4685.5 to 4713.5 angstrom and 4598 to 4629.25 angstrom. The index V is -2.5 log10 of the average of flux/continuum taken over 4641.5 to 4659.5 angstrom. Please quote 0.06 mag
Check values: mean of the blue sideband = 7.57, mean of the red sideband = 7.15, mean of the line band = 7.01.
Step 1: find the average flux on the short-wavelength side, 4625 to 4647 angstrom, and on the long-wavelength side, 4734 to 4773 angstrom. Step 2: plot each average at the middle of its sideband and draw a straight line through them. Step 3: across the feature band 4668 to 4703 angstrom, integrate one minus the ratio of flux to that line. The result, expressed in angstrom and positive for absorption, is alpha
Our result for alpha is 1.0 angstrom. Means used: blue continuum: 7.21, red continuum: 7.34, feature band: 7.06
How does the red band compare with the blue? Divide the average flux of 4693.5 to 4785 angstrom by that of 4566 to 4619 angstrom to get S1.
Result 1.01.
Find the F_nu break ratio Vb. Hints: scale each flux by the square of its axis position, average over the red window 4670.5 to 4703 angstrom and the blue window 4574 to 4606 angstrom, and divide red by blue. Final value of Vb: 1.06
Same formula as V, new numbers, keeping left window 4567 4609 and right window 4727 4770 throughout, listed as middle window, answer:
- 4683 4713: 0.014 mag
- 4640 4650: 0.040 mag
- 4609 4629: -0.093 mag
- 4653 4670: -0.002 mag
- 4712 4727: -0.021 mag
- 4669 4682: 0.031 mag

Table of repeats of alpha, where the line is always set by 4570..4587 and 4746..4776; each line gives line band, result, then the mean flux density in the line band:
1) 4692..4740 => -0.4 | 7.28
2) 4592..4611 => 0.2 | 7.01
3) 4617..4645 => -1.2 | 7.43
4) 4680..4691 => 0.0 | 7.19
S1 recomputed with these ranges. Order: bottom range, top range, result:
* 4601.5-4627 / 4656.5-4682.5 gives 0.92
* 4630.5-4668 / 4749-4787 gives 1.02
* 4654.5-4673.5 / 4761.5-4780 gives 1.03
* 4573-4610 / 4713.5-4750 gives 1.06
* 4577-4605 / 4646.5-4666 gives 1.04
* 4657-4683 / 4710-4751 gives 1.05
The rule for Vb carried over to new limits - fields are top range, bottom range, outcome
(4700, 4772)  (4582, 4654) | 1.06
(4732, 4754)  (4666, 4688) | 1.09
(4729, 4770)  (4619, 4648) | 1.05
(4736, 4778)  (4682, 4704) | 1.06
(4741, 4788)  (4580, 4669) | 1.09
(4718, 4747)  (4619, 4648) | 1.06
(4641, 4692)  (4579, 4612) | 1.03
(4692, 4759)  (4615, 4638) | 1.00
